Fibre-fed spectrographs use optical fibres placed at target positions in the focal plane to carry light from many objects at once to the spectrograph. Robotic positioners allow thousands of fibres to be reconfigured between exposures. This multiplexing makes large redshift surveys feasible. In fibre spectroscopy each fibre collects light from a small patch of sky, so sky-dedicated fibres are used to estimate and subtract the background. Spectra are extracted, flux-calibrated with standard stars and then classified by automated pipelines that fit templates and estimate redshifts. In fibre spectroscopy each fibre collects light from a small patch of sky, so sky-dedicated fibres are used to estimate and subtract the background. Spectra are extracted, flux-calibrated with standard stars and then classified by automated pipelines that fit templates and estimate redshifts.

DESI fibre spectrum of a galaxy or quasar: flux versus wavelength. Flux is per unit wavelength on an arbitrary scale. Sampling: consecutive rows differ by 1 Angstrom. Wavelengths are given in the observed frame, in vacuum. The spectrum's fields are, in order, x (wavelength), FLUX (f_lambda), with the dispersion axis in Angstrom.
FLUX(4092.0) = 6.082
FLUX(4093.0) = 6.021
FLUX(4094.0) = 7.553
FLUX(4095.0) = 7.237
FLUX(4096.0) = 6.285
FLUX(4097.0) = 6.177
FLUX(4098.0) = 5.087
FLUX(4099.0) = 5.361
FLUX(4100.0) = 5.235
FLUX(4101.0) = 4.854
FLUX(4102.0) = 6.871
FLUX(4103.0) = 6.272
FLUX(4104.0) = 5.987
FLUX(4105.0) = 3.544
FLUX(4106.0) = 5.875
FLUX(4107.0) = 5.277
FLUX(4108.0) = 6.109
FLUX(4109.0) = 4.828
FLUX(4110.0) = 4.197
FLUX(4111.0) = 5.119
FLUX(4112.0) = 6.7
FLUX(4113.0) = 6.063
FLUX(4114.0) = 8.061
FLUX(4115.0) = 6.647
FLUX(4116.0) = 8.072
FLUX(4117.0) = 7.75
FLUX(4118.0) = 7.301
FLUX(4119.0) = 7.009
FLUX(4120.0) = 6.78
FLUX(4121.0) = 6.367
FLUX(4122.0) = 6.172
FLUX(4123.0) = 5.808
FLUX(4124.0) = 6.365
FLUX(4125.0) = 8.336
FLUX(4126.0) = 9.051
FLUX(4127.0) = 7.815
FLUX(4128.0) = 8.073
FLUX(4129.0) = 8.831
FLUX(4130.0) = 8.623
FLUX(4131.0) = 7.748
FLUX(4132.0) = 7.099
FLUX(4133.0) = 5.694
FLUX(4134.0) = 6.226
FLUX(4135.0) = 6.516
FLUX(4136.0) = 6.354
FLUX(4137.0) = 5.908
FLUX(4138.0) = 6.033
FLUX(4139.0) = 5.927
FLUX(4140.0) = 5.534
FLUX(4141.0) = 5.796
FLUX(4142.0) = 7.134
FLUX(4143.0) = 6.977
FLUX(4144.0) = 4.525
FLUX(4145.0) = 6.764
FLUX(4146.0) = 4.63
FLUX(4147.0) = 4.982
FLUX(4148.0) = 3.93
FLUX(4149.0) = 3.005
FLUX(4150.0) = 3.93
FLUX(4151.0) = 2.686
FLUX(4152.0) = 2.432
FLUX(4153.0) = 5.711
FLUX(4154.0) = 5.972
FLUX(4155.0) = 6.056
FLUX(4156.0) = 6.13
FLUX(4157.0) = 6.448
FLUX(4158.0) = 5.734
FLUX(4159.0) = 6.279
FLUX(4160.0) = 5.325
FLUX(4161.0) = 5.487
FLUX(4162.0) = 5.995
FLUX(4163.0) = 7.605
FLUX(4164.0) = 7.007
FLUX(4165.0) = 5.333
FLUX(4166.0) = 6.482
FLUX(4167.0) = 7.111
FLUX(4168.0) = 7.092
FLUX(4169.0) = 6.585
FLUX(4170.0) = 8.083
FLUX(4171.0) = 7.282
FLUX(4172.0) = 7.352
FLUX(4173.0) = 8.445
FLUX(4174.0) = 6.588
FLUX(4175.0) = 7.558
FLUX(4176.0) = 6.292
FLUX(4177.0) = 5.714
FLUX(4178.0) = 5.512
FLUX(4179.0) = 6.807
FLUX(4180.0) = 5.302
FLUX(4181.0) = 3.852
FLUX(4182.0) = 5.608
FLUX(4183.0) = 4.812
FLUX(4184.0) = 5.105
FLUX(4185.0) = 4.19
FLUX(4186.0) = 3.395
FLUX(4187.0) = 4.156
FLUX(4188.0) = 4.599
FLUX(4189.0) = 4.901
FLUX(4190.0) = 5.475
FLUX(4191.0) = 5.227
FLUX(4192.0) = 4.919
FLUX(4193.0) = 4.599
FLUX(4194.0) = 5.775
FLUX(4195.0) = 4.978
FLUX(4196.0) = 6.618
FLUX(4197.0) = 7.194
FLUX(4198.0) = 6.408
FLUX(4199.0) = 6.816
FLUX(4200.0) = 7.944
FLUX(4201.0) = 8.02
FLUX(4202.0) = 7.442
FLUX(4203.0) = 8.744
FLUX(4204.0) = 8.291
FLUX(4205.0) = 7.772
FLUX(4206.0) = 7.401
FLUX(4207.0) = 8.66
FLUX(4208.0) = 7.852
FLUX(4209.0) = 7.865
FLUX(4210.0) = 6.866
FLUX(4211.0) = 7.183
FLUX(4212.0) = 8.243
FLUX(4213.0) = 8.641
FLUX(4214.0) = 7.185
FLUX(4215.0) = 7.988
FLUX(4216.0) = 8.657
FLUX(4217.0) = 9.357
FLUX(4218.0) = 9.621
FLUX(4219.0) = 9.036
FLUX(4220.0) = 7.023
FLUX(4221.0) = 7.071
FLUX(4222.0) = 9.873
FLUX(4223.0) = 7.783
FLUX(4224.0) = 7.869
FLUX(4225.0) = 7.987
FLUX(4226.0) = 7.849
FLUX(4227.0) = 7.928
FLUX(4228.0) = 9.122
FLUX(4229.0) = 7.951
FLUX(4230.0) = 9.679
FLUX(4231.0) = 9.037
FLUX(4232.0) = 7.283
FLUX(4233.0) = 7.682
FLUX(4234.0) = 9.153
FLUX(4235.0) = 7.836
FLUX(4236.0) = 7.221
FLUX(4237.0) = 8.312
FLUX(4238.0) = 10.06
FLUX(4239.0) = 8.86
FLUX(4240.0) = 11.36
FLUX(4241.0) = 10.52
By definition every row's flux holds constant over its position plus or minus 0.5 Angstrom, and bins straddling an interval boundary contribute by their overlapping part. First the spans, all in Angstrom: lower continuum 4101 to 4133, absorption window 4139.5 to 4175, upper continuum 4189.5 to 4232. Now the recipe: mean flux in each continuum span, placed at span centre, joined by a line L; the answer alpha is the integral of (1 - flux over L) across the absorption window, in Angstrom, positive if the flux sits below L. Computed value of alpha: 5.9 Angstrom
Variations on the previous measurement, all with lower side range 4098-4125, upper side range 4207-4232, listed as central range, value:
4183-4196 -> 4.8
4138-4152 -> 3.6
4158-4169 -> 1.2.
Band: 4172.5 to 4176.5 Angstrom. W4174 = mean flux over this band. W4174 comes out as 7.22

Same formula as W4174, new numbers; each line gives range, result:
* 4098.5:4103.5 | 5.72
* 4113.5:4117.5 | 7.63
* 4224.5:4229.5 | 8.17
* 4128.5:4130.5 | 8.73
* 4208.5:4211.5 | 7.3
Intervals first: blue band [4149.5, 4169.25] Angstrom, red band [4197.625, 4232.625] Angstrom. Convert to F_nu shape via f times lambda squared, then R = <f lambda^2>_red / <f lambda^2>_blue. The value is 1.44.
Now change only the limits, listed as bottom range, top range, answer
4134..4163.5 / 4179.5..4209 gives 1.13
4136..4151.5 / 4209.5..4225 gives 1.62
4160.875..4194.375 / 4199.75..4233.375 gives 1.41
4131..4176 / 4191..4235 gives 1.32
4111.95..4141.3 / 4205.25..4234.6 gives 1.23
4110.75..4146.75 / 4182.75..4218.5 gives 1.03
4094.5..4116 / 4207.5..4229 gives 1.47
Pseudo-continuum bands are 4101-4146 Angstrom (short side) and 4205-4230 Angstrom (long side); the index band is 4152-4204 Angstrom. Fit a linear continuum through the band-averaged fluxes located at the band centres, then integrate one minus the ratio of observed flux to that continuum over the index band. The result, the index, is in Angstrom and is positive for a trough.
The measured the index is 9.4 Angstrom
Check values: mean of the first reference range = 6.51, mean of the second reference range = 8.15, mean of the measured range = 6.1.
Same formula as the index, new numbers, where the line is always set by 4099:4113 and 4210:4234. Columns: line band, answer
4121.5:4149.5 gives -1.3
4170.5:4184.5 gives 2.0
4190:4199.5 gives 2.2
